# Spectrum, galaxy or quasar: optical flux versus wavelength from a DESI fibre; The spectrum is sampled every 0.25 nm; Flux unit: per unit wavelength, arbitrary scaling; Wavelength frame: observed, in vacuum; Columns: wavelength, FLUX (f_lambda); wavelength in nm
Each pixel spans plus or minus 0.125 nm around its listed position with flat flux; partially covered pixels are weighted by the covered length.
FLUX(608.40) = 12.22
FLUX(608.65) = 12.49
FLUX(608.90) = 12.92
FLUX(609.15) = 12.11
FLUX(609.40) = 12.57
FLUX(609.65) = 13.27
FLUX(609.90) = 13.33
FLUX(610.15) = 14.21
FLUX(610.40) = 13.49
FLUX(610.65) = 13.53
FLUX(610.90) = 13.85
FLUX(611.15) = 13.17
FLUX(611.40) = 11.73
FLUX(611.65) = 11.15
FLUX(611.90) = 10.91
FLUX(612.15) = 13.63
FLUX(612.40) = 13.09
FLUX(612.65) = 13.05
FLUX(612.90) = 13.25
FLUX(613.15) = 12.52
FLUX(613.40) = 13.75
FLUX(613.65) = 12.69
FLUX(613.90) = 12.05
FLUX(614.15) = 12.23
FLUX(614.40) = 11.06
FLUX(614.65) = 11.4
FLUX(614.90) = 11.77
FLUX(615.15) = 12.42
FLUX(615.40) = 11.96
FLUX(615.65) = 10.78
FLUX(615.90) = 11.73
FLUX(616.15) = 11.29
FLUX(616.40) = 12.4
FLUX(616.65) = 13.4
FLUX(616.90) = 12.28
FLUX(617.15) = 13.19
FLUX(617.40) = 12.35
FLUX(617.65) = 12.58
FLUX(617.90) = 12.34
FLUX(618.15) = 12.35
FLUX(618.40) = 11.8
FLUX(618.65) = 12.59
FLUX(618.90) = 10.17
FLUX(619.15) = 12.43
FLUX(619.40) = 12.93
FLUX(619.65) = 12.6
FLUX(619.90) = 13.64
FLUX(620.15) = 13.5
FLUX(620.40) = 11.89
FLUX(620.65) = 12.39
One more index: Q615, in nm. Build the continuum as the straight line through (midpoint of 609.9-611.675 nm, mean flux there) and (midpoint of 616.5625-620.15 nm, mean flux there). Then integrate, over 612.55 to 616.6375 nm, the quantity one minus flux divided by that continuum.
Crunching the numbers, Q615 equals 0.21 nm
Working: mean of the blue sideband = 13.1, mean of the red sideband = 12.5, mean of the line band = 12.2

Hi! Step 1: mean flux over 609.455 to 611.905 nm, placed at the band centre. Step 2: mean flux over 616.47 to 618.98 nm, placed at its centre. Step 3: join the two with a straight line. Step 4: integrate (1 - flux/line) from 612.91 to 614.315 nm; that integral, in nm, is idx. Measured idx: 0.01 nm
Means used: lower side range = 13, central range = 12.7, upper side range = 12.3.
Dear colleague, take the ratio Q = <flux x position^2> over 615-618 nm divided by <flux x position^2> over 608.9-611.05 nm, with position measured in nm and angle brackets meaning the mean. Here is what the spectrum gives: 0.94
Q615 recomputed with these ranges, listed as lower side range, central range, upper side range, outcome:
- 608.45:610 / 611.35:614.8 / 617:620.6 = 0.08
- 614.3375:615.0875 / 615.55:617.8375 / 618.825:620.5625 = -0.06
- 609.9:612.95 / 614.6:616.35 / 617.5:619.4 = 0.11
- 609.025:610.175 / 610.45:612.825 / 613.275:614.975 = -0.02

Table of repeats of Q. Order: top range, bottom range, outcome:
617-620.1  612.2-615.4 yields 1.01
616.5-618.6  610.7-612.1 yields 1.04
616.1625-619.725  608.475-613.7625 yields 0.98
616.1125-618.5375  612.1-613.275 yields 0.97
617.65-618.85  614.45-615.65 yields 1.05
